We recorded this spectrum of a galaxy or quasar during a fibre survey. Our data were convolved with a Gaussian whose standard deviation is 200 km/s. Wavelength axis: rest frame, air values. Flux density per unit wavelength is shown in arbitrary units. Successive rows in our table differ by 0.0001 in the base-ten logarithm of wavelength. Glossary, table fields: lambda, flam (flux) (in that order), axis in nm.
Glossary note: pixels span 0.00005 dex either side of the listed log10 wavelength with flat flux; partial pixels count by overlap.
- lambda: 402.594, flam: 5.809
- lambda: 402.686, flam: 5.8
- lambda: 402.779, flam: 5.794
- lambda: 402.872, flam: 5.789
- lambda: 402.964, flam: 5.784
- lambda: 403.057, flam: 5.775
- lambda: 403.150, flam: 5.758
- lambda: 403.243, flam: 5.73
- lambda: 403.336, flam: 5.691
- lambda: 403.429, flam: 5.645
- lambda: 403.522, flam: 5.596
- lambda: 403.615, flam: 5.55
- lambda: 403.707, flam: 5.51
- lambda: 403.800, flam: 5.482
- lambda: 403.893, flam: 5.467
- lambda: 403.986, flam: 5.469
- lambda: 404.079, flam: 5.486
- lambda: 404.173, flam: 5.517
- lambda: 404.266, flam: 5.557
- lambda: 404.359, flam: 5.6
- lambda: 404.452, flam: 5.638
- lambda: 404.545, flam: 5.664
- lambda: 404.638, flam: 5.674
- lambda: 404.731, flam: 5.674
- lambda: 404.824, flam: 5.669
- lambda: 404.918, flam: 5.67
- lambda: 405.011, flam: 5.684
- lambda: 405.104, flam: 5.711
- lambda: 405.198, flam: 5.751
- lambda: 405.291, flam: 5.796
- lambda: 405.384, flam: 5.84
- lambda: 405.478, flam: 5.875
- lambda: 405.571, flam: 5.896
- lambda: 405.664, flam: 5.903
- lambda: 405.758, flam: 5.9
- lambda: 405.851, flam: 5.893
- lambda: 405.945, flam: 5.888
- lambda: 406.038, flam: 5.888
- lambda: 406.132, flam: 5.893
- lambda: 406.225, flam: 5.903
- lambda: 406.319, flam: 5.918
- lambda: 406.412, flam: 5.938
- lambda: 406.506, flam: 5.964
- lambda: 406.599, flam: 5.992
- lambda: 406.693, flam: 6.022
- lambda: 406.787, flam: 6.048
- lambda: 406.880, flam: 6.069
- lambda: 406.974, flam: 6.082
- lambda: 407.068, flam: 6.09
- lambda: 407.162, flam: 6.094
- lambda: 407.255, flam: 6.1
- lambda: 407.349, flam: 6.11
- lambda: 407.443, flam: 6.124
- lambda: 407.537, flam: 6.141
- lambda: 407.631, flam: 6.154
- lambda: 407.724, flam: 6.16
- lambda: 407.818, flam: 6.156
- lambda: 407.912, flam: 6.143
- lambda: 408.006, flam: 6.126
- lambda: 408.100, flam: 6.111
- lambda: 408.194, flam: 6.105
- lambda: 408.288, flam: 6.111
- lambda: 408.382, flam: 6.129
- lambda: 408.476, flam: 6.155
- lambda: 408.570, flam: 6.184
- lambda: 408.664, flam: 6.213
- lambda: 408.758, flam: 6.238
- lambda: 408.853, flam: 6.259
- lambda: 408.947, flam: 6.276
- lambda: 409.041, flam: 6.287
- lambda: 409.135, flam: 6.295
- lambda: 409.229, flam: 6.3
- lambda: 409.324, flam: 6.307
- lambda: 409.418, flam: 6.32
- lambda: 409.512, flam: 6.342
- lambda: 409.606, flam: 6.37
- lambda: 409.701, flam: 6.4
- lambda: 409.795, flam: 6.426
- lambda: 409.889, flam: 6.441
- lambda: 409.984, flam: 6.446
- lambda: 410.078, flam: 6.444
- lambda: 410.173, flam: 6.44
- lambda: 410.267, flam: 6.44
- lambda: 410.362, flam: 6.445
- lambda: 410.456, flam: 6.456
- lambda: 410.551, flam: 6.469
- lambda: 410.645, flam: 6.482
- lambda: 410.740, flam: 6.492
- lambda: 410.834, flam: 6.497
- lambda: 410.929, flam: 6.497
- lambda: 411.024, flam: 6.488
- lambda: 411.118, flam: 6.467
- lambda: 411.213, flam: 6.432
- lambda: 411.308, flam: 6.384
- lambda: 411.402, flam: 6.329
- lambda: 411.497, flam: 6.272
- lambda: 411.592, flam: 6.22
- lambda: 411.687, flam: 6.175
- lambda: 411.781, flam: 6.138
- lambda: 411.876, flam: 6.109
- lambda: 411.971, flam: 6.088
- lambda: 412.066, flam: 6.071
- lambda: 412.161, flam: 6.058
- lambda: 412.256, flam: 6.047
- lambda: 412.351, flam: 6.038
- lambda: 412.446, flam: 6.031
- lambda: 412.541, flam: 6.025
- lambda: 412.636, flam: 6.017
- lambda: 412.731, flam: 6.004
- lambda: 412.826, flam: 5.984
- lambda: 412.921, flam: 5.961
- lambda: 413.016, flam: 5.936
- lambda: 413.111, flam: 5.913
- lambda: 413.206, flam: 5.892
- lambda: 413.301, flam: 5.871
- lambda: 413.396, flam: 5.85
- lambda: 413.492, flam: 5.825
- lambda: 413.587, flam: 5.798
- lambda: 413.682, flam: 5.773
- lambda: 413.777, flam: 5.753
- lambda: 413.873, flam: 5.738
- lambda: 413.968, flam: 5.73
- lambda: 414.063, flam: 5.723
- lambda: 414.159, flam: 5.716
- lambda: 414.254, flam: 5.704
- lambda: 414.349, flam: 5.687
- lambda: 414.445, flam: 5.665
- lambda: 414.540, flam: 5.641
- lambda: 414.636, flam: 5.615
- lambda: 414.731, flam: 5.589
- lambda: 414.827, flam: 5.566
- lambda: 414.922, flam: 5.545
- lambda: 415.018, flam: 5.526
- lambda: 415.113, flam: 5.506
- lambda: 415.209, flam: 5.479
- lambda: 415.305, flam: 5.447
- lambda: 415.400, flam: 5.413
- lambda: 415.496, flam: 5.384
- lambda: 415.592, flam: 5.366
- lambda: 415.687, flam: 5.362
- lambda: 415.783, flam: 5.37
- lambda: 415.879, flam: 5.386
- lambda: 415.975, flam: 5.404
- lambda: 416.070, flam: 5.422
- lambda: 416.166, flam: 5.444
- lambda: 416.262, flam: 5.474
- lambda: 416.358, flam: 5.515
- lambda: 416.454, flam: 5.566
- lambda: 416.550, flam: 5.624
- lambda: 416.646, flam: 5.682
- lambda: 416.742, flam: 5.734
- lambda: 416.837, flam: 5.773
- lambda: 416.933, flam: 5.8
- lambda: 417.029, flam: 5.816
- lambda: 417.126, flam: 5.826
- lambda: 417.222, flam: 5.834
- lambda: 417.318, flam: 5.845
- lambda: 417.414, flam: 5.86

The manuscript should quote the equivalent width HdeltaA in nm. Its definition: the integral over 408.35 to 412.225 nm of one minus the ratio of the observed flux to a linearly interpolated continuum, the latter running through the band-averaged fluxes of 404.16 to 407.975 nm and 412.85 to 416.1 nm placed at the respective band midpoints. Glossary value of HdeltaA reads -0.372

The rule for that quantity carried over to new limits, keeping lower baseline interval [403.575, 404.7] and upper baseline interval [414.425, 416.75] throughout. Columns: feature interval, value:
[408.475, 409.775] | -0.18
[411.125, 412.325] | -0.15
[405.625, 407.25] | -0.13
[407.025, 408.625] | -0.17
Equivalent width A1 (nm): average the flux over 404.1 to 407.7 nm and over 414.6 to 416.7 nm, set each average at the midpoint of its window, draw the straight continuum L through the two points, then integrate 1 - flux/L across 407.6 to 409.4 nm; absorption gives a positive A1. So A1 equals -0.133 nm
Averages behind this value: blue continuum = 5.88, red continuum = 5.48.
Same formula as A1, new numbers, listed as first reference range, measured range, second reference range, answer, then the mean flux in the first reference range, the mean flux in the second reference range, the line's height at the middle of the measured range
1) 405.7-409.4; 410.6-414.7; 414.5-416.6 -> -0.227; 6.1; 5.48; 5.7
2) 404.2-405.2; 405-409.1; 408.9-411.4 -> -0.037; 5.66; 6.41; 5.98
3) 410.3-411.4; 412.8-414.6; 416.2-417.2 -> 0.084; 6.46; 5.68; 6.08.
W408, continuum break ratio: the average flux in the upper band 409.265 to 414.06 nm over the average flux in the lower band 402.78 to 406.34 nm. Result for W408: 1.1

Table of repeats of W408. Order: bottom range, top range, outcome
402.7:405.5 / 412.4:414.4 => 1.03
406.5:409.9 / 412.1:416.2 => 0.92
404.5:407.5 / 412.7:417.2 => 0.96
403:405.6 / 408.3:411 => 1.12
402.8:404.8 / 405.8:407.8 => 1.07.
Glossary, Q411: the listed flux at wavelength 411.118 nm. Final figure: 6.467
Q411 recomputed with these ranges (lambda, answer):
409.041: 6.287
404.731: 5.674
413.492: 5.825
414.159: 5.716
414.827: 5.566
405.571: 5.896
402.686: 5.8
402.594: 5.809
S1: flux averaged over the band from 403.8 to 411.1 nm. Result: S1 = 6.07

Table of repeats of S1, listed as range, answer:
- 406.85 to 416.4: 6.01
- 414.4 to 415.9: 5.49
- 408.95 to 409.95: 6.35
